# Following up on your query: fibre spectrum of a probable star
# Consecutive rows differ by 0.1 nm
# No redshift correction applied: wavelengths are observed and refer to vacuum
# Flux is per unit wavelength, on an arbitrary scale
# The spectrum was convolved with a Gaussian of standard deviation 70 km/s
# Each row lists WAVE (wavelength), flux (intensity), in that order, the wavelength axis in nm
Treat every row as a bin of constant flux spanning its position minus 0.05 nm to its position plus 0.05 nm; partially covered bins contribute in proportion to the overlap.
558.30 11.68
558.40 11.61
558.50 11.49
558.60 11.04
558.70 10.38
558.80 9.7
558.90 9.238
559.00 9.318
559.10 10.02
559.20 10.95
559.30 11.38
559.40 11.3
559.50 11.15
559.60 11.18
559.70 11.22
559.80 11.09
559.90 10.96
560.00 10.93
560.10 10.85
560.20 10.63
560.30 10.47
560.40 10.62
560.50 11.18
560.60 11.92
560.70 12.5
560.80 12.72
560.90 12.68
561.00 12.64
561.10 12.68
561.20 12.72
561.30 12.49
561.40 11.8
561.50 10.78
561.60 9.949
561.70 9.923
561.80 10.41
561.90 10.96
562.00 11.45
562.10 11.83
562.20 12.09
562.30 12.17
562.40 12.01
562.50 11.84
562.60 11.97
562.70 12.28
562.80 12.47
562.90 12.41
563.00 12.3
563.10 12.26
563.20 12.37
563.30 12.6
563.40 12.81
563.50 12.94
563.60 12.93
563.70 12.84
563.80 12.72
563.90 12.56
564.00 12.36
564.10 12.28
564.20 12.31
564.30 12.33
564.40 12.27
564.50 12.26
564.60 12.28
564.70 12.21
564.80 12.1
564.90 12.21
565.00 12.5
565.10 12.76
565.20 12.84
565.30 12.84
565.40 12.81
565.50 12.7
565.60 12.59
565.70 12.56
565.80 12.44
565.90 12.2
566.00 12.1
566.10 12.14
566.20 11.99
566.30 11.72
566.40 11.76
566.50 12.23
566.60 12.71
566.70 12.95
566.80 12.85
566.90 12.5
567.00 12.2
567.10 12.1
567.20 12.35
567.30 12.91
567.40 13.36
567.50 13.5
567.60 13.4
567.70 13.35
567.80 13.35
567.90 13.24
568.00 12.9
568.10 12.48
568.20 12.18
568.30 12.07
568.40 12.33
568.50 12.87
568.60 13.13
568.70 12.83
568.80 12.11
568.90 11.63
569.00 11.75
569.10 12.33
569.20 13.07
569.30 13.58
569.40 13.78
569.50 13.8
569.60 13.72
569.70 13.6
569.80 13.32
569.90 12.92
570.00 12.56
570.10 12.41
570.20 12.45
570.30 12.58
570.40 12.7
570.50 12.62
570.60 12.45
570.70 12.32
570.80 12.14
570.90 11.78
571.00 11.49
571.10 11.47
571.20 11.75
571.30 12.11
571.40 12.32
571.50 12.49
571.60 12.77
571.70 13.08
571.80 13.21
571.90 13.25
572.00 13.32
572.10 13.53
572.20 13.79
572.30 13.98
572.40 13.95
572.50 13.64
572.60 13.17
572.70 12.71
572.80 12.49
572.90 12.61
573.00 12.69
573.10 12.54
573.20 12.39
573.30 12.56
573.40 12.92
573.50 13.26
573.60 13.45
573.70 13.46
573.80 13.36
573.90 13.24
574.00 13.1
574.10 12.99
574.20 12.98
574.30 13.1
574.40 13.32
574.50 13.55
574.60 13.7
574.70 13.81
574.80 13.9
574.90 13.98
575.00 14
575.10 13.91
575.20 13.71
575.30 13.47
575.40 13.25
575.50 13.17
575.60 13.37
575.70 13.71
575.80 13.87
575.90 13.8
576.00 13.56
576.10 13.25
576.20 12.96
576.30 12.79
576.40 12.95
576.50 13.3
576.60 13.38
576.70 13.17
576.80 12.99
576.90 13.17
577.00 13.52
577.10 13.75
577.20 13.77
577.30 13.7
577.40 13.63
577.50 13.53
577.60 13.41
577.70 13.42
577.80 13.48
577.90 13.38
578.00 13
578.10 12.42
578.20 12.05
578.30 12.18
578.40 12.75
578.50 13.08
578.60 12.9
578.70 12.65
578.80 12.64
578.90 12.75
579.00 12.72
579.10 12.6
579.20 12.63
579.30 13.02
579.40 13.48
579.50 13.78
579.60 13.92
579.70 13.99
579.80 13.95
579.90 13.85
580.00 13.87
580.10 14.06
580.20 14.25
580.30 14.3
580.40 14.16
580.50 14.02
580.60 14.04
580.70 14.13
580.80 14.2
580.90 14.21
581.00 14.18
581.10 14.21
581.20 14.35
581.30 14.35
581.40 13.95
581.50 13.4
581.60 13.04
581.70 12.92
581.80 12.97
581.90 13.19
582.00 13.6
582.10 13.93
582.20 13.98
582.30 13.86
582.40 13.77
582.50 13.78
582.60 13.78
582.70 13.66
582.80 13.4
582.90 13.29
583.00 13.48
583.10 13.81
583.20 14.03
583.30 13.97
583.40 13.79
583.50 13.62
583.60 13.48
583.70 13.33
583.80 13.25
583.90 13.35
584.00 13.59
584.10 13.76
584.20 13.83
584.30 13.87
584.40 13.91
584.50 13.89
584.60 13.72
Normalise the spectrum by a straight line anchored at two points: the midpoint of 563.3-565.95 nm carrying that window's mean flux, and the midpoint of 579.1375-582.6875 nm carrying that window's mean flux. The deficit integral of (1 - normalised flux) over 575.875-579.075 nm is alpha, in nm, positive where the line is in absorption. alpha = 0.10 nm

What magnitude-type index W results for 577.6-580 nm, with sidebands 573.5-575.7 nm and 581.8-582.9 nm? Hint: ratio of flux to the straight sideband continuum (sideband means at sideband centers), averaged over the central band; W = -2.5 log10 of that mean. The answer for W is 0.04 mag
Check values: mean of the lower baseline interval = 13.5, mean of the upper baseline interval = 13.6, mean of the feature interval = 13.1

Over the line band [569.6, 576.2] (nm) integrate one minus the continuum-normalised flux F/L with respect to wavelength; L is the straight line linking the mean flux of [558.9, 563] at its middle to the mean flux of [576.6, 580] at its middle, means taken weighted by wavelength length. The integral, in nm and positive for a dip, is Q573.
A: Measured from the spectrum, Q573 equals -0.21 nm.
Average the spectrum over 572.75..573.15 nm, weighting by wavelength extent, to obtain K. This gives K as 12.6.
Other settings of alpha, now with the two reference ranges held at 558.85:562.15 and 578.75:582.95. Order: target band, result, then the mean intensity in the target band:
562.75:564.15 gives -0.12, 12.6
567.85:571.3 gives -0.08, 12.6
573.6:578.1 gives -0.12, 13.4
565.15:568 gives -0.16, 12.6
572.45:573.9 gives -0.02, 13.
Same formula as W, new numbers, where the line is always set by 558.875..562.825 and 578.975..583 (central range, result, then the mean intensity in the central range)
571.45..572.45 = -0.056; 13.3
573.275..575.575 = -0.037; 13.4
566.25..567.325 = -0.027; 12.4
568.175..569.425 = -0.024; 12.6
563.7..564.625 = -0.058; 12.4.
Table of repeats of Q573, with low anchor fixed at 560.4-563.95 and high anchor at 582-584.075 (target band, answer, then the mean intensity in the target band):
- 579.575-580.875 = -0.060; 14.1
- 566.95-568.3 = -0.041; 12.8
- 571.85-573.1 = -0.038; 13.2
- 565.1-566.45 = -0.006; 12.4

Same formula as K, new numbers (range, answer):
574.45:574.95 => 13.8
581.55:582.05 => 13.1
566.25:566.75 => 12.3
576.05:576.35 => 13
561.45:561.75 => 10.2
